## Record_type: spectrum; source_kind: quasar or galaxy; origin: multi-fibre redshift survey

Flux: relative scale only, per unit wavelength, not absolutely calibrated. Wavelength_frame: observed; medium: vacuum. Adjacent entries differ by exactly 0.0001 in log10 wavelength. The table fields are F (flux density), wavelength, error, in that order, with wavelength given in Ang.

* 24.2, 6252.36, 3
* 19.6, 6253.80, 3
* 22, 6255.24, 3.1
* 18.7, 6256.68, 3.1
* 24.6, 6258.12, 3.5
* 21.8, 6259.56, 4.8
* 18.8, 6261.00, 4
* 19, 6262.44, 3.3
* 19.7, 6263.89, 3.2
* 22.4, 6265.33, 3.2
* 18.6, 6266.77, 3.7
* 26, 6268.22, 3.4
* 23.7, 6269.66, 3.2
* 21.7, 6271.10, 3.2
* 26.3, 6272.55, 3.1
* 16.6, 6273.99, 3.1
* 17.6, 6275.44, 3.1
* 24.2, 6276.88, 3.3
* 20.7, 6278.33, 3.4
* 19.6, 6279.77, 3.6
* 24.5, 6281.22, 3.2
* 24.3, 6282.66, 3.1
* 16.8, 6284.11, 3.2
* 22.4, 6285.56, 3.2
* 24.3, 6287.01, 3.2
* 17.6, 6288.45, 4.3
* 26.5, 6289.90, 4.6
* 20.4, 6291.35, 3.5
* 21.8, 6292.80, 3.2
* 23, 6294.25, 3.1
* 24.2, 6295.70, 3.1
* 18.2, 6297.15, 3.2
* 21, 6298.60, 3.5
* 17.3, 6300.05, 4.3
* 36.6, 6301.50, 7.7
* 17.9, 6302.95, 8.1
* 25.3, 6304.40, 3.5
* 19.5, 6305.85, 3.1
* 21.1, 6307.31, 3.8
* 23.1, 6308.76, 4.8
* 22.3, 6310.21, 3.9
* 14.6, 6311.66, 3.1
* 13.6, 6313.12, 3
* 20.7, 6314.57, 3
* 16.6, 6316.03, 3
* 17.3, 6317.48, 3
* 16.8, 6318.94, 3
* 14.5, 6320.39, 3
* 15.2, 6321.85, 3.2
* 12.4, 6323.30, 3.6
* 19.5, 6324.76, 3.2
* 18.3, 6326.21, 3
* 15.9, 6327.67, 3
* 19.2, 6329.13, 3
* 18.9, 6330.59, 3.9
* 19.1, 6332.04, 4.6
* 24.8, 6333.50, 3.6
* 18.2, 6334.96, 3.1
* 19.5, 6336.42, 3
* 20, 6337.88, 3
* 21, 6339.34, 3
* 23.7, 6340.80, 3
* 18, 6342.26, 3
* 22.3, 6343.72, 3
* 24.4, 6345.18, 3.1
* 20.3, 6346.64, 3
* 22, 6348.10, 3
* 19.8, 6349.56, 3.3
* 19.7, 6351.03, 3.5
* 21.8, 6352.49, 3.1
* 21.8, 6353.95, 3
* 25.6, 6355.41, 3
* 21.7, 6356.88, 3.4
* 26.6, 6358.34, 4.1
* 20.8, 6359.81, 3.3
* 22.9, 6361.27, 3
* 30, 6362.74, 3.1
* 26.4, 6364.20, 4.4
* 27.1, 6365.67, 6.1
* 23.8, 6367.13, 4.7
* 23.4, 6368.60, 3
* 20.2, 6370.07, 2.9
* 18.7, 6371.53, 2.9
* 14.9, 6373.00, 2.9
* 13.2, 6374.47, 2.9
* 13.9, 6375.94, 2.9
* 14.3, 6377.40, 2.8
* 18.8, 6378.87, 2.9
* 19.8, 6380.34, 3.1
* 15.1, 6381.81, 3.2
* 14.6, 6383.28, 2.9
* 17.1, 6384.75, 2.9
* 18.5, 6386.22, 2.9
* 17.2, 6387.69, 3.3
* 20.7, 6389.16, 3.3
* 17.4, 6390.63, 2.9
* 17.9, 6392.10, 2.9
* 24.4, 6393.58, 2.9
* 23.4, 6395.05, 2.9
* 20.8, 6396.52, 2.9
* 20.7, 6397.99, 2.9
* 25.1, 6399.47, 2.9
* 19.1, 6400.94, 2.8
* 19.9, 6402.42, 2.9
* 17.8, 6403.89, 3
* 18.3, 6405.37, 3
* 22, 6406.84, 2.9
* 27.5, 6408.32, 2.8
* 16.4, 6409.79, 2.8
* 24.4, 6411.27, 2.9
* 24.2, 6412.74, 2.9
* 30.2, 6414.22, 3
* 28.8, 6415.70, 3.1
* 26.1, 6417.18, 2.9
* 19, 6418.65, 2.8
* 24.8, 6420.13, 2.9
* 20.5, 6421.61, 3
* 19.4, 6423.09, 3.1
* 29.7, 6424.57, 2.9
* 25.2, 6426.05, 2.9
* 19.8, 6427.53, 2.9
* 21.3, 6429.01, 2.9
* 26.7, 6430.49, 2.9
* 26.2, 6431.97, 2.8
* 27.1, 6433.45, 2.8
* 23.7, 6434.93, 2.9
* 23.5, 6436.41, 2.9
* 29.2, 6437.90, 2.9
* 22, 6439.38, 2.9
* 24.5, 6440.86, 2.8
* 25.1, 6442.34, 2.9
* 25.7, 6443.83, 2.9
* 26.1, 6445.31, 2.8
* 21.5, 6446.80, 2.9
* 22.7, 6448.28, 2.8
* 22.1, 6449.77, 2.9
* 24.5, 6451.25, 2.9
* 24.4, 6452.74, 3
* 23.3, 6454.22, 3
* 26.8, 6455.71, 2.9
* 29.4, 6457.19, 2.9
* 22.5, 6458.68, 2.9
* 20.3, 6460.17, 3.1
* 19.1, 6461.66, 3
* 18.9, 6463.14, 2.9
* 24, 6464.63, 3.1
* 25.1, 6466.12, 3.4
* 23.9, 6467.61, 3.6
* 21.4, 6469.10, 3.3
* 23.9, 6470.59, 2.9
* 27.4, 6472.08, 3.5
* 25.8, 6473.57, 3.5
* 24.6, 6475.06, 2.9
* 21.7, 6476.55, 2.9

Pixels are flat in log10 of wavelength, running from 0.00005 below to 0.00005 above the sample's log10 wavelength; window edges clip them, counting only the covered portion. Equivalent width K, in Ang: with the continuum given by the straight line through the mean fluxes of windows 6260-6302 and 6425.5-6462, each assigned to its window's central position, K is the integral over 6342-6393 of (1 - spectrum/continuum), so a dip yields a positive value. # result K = 5.9 Ang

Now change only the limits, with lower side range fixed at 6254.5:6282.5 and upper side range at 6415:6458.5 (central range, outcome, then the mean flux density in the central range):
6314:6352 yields 5.8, 19.2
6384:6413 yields 3.9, 20.6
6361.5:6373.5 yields 0.0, 23.2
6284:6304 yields -0.3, 22.2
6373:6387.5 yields 4.5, 16.1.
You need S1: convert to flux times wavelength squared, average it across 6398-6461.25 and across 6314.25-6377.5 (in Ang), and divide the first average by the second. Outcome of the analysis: 1.20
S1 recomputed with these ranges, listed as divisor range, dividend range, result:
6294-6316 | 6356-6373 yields 1.13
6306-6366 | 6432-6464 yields 1.22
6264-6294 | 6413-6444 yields 1.19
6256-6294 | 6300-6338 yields 0.91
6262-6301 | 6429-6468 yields 1.18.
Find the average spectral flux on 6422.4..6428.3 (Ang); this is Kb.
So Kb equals 23.5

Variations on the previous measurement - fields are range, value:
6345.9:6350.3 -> 20.7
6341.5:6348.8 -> 21.4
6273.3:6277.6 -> 19.5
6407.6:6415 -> 24.6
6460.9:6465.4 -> 20.7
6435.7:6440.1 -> 24.9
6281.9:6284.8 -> 20.7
